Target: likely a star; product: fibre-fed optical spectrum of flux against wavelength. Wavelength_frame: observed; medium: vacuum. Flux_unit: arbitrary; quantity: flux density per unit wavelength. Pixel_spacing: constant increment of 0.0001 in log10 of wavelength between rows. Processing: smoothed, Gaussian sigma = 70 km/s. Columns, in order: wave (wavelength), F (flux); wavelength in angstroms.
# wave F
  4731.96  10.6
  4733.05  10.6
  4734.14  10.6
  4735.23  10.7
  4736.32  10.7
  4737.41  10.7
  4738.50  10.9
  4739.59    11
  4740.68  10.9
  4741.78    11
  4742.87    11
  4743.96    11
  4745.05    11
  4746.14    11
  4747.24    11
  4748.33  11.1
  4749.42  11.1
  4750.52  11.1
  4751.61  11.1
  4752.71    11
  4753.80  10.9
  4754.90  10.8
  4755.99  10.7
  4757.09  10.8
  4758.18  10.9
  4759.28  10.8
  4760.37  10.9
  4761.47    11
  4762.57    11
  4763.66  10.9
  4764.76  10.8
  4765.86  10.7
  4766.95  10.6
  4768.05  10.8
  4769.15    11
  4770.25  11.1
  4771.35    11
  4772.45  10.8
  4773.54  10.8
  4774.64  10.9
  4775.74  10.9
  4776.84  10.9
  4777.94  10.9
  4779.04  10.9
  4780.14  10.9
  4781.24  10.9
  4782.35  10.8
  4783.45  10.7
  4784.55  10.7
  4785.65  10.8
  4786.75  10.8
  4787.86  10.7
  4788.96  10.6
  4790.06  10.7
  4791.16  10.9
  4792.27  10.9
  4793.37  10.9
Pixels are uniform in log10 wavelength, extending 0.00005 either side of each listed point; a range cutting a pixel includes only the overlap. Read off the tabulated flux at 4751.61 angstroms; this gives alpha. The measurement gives 11.1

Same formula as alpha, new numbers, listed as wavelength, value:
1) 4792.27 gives 10.9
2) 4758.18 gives 10.9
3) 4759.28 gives 10.8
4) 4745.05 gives 11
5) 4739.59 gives 11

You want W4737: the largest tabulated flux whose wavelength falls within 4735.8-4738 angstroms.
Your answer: 10.7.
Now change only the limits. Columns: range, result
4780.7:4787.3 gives 10.9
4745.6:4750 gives 11.1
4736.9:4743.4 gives 11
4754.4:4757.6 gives 10.8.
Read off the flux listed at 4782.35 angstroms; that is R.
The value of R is 10.8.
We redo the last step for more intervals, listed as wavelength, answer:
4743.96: 11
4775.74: 10.9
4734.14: 10.6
